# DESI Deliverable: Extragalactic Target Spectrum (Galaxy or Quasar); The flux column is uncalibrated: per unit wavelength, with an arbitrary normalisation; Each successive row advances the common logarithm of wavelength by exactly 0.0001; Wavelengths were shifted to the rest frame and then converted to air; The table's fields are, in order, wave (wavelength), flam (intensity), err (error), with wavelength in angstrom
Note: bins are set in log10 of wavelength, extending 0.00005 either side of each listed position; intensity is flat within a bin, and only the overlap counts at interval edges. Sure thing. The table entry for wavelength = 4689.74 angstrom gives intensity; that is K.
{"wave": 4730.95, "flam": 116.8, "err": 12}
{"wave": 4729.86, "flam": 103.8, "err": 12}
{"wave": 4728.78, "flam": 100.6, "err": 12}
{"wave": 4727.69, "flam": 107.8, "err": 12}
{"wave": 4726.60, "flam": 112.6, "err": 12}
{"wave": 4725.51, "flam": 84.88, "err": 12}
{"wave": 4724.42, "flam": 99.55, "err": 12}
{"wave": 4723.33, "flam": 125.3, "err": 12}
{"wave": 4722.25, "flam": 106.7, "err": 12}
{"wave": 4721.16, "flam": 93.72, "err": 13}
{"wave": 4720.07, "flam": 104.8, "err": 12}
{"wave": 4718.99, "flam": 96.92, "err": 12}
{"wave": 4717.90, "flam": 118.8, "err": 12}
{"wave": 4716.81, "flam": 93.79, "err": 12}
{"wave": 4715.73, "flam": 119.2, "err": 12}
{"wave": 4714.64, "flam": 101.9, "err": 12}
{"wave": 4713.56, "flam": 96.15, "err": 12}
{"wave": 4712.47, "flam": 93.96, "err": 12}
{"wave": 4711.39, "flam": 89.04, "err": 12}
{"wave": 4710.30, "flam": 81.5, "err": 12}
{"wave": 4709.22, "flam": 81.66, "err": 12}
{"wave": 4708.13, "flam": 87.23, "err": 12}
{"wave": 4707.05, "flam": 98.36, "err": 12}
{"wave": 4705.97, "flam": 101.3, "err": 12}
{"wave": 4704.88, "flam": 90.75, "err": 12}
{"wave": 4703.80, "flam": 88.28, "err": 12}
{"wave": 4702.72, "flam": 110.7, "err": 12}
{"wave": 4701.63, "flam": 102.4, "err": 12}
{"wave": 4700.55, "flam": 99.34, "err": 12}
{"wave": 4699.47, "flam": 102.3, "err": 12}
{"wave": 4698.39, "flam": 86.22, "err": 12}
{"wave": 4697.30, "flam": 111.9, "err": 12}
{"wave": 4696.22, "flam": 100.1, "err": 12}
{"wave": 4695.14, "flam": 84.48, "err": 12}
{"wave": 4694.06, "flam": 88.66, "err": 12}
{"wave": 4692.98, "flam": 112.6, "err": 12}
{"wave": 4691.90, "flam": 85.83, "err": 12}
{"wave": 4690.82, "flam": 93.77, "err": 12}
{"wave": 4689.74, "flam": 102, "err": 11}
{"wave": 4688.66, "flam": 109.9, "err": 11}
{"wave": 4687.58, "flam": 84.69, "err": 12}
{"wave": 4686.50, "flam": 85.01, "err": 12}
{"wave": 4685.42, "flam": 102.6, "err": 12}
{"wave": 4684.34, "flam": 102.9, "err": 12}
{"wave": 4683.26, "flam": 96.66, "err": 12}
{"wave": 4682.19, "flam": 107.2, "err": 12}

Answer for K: 102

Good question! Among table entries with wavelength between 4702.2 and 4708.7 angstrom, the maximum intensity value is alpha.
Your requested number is 110.7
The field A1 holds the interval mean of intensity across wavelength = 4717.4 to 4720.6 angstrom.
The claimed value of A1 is 107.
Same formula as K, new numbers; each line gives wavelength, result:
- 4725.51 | 84.88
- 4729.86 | 103.8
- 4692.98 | 112.6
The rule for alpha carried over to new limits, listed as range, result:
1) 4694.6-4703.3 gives 111.9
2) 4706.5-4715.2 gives 101.9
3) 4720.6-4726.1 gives 125.3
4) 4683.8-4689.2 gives 109.9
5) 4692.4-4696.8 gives 112.6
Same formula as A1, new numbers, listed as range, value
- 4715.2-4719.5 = 107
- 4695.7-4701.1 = 100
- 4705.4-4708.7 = 95.4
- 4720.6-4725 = 106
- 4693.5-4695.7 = 87.1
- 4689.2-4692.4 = 94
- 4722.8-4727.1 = 105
